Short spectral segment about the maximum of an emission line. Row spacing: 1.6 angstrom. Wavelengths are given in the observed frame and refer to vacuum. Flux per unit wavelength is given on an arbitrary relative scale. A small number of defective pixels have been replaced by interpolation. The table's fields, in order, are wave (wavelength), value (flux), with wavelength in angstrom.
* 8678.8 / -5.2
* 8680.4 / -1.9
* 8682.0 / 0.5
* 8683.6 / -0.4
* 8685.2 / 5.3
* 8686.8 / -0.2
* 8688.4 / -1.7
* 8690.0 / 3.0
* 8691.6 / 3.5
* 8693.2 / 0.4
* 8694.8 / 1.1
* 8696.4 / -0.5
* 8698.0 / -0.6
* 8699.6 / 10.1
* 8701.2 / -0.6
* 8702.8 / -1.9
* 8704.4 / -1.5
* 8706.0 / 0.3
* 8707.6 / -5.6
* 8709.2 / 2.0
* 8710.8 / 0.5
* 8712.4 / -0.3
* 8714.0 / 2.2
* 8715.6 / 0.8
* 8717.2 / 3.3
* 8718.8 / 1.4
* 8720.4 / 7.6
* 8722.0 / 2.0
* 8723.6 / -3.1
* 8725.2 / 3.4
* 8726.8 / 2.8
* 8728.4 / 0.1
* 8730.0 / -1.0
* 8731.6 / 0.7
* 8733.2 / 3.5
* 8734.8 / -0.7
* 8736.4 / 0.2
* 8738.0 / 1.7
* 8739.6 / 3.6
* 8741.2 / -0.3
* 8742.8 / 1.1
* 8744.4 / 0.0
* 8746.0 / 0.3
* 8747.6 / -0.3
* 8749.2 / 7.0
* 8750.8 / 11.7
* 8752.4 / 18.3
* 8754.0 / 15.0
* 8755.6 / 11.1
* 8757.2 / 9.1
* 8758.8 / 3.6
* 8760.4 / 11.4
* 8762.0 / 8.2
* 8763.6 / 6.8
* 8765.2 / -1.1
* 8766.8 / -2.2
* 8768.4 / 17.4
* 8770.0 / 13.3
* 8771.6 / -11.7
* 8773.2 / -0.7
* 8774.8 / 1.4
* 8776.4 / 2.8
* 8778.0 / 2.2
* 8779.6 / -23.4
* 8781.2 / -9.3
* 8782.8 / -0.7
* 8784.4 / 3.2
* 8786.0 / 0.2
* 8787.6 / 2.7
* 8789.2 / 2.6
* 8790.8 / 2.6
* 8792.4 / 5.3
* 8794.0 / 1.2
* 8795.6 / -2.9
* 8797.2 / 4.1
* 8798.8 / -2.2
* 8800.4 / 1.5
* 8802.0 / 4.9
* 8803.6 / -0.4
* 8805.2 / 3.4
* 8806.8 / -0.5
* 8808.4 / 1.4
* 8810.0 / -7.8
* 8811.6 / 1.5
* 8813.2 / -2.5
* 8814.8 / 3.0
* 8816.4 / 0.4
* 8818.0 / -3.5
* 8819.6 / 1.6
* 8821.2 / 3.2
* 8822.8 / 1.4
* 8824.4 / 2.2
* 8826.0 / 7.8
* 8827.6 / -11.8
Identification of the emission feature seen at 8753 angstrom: Hgamma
